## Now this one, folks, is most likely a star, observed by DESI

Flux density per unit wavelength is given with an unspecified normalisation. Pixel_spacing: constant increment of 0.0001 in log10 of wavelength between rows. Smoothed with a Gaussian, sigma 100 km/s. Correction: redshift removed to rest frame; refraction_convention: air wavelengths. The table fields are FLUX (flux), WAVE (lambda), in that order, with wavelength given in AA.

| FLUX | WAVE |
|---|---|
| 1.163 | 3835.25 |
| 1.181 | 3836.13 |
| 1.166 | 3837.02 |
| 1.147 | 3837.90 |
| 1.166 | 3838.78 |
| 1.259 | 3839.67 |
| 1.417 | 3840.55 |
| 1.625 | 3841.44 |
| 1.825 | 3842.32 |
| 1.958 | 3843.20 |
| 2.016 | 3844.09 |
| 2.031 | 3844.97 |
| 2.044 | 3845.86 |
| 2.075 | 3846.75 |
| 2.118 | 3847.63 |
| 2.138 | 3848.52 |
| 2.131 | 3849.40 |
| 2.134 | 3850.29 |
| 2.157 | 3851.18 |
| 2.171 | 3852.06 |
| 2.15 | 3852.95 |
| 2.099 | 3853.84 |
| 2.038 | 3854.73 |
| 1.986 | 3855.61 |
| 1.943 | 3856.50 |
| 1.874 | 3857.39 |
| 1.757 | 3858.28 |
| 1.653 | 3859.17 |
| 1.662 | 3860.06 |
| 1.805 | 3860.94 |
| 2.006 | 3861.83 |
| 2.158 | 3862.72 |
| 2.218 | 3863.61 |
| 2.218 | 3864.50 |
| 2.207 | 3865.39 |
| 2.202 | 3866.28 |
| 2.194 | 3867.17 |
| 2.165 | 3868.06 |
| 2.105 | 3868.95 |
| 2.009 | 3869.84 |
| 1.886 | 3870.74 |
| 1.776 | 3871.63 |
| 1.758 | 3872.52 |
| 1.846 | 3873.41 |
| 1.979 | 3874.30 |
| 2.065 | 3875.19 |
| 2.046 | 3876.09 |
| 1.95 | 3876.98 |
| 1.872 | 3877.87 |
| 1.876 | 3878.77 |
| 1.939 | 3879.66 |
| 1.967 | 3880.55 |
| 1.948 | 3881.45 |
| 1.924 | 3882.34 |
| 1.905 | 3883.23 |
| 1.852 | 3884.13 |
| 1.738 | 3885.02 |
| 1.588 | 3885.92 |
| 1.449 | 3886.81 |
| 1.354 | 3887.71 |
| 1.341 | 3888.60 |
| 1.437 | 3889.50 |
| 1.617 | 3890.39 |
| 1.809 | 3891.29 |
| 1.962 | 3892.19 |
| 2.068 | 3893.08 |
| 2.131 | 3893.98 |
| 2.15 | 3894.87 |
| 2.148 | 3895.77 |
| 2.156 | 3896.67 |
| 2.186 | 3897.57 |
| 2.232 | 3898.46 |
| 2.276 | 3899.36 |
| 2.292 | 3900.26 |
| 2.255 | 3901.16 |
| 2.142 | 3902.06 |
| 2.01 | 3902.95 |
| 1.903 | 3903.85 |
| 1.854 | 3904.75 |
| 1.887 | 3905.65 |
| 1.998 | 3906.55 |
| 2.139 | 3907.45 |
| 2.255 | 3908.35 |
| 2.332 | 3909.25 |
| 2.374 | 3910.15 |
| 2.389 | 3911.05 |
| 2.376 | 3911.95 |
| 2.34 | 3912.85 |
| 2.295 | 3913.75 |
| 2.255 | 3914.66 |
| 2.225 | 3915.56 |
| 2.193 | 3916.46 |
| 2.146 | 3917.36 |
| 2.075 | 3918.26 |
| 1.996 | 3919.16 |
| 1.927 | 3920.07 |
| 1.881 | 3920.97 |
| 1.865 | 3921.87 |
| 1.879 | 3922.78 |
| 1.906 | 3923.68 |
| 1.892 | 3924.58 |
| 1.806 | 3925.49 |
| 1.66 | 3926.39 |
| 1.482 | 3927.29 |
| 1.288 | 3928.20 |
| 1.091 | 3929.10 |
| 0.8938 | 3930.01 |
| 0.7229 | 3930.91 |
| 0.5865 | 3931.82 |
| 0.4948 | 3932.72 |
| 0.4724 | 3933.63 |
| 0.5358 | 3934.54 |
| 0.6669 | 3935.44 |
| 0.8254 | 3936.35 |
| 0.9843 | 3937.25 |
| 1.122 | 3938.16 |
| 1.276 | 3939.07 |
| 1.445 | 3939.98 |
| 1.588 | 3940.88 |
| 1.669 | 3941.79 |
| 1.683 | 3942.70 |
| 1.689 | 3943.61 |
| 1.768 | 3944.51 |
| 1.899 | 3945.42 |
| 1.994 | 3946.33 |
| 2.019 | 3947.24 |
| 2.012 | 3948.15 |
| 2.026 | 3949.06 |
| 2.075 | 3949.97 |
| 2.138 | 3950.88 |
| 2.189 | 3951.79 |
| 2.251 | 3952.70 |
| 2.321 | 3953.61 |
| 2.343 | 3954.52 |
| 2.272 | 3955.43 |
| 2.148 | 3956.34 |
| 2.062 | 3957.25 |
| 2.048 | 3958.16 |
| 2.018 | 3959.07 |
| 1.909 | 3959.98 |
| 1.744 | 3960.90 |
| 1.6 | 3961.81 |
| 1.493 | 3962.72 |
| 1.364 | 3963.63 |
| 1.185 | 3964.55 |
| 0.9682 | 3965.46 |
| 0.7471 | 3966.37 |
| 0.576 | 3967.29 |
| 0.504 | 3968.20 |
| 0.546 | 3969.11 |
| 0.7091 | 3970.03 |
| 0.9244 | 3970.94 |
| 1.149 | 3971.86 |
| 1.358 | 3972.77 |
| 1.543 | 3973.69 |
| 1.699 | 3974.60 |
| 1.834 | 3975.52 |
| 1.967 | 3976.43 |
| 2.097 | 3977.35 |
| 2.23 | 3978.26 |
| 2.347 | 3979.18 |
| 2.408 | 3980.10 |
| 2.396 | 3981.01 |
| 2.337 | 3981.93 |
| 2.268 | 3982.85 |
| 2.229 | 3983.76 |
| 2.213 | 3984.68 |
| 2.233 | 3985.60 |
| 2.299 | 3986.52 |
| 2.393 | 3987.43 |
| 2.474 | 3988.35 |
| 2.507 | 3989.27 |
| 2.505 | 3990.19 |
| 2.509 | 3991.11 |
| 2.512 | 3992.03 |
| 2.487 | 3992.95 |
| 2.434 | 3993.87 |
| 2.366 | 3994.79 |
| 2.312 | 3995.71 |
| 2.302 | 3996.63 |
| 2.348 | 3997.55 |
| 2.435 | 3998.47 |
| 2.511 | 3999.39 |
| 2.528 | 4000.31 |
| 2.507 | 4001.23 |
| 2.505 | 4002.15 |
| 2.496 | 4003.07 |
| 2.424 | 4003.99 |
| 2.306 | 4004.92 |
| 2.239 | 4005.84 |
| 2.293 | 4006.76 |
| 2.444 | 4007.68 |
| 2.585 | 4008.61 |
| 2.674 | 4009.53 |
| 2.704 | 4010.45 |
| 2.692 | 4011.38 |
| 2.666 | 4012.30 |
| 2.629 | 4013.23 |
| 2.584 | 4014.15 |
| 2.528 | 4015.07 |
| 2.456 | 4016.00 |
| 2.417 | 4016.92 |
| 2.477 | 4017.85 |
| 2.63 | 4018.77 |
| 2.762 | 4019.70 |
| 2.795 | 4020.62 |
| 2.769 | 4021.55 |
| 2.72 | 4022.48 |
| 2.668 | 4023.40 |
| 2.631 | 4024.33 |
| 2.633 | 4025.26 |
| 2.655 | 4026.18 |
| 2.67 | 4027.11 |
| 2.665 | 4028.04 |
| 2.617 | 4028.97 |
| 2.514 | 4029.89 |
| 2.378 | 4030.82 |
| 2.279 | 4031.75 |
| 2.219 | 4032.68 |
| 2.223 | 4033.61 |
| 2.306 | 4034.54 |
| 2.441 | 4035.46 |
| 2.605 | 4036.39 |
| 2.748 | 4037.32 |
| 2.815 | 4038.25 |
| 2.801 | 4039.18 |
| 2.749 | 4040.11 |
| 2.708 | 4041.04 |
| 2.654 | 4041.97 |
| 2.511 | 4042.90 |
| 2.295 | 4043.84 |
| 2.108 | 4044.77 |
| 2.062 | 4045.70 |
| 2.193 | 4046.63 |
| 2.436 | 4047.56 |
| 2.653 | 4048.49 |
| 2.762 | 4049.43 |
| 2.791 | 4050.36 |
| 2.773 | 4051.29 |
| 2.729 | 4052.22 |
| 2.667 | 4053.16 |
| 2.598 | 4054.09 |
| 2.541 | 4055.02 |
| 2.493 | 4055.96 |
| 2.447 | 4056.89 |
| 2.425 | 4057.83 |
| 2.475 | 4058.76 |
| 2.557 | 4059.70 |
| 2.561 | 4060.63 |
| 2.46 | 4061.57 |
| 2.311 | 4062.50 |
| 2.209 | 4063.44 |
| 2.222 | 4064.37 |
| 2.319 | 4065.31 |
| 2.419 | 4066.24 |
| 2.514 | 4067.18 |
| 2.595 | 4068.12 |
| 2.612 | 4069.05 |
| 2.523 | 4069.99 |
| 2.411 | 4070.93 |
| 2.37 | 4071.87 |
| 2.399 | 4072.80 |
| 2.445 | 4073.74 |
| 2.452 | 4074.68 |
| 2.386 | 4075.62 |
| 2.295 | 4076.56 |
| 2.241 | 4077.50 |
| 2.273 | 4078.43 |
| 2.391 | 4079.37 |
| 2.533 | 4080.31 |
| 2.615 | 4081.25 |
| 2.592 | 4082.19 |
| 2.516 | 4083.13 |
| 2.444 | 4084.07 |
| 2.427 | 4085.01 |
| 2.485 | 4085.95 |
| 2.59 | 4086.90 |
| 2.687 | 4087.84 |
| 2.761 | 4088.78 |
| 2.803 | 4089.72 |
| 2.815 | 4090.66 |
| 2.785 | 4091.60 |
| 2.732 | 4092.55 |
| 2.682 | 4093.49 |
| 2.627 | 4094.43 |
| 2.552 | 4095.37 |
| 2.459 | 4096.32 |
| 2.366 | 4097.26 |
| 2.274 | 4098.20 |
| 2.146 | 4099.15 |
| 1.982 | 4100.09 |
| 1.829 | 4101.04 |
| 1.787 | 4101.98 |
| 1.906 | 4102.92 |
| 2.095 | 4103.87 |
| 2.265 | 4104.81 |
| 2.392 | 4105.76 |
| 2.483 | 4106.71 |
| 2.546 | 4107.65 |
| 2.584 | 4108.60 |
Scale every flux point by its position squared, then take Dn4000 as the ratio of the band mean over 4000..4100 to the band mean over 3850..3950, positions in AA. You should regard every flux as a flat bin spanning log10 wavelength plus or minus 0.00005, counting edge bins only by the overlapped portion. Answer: 1.48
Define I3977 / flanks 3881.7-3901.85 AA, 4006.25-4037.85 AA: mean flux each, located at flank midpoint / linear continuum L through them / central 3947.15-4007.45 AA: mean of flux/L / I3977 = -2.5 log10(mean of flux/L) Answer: 0.17 mag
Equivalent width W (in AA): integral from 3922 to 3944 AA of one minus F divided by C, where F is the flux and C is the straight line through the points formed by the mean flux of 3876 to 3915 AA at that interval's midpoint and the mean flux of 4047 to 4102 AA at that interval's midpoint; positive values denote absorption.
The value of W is 9.0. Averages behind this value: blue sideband 2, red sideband 2.48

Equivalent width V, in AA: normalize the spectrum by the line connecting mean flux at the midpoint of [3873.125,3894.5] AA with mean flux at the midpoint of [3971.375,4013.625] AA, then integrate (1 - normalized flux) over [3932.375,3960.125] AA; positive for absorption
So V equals 5.7 AA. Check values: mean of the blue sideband 1.82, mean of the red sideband 2.31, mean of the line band 1.68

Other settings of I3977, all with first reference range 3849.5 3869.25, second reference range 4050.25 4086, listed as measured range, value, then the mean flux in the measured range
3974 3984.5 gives 0.06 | 2.16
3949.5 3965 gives 0.15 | 1.95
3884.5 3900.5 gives 0.13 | 1.88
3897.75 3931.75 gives 0.11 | 1.95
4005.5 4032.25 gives -0.09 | 2.58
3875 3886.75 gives 0.11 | 1.88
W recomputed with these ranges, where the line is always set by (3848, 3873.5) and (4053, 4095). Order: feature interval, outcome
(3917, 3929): 2.0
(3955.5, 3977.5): 8.1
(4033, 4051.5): -0.7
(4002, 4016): -1.0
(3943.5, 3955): 0.8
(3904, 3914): -0.3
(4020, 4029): -1.1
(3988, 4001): -0.7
